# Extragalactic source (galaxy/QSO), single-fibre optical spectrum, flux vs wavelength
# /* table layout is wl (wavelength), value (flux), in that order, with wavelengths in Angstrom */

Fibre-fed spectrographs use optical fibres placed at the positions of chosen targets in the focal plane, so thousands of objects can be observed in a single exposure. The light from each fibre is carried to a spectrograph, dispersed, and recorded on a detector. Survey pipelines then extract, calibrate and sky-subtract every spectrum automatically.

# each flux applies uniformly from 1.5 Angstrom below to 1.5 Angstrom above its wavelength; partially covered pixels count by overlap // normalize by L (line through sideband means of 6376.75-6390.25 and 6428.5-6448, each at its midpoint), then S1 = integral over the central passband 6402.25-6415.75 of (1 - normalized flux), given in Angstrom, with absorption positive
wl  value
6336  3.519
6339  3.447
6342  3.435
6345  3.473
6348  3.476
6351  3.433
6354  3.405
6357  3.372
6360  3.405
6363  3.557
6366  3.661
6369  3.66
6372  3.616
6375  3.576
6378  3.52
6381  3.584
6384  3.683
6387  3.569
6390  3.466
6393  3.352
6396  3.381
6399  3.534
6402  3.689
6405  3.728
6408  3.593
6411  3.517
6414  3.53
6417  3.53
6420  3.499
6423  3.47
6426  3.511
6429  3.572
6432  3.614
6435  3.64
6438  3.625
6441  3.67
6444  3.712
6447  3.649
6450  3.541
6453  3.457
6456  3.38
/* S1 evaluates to 0.0 Angstrom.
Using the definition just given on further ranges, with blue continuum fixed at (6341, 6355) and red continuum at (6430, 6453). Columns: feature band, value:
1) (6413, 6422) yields 0.15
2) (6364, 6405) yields -0.61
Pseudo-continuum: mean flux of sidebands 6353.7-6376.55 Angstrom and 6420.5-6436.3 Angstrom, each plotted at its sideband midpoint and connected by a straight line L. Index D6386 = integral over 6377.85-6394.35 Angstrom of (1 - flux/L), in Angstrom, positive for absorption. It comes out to 0.1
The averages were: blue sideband 3.54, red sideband 3.56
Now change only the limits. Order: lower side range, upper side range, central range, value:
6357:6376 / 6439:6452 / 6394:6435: 0.6 Angstrom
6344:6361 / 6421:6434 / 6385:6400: 0.1 Angstrom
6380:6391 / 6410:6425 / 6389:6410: 0.1 Angstrom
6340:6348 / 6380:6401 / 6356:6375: -0.4 Angstrom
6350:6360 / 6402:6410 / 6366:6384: -0.5 Angstrom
